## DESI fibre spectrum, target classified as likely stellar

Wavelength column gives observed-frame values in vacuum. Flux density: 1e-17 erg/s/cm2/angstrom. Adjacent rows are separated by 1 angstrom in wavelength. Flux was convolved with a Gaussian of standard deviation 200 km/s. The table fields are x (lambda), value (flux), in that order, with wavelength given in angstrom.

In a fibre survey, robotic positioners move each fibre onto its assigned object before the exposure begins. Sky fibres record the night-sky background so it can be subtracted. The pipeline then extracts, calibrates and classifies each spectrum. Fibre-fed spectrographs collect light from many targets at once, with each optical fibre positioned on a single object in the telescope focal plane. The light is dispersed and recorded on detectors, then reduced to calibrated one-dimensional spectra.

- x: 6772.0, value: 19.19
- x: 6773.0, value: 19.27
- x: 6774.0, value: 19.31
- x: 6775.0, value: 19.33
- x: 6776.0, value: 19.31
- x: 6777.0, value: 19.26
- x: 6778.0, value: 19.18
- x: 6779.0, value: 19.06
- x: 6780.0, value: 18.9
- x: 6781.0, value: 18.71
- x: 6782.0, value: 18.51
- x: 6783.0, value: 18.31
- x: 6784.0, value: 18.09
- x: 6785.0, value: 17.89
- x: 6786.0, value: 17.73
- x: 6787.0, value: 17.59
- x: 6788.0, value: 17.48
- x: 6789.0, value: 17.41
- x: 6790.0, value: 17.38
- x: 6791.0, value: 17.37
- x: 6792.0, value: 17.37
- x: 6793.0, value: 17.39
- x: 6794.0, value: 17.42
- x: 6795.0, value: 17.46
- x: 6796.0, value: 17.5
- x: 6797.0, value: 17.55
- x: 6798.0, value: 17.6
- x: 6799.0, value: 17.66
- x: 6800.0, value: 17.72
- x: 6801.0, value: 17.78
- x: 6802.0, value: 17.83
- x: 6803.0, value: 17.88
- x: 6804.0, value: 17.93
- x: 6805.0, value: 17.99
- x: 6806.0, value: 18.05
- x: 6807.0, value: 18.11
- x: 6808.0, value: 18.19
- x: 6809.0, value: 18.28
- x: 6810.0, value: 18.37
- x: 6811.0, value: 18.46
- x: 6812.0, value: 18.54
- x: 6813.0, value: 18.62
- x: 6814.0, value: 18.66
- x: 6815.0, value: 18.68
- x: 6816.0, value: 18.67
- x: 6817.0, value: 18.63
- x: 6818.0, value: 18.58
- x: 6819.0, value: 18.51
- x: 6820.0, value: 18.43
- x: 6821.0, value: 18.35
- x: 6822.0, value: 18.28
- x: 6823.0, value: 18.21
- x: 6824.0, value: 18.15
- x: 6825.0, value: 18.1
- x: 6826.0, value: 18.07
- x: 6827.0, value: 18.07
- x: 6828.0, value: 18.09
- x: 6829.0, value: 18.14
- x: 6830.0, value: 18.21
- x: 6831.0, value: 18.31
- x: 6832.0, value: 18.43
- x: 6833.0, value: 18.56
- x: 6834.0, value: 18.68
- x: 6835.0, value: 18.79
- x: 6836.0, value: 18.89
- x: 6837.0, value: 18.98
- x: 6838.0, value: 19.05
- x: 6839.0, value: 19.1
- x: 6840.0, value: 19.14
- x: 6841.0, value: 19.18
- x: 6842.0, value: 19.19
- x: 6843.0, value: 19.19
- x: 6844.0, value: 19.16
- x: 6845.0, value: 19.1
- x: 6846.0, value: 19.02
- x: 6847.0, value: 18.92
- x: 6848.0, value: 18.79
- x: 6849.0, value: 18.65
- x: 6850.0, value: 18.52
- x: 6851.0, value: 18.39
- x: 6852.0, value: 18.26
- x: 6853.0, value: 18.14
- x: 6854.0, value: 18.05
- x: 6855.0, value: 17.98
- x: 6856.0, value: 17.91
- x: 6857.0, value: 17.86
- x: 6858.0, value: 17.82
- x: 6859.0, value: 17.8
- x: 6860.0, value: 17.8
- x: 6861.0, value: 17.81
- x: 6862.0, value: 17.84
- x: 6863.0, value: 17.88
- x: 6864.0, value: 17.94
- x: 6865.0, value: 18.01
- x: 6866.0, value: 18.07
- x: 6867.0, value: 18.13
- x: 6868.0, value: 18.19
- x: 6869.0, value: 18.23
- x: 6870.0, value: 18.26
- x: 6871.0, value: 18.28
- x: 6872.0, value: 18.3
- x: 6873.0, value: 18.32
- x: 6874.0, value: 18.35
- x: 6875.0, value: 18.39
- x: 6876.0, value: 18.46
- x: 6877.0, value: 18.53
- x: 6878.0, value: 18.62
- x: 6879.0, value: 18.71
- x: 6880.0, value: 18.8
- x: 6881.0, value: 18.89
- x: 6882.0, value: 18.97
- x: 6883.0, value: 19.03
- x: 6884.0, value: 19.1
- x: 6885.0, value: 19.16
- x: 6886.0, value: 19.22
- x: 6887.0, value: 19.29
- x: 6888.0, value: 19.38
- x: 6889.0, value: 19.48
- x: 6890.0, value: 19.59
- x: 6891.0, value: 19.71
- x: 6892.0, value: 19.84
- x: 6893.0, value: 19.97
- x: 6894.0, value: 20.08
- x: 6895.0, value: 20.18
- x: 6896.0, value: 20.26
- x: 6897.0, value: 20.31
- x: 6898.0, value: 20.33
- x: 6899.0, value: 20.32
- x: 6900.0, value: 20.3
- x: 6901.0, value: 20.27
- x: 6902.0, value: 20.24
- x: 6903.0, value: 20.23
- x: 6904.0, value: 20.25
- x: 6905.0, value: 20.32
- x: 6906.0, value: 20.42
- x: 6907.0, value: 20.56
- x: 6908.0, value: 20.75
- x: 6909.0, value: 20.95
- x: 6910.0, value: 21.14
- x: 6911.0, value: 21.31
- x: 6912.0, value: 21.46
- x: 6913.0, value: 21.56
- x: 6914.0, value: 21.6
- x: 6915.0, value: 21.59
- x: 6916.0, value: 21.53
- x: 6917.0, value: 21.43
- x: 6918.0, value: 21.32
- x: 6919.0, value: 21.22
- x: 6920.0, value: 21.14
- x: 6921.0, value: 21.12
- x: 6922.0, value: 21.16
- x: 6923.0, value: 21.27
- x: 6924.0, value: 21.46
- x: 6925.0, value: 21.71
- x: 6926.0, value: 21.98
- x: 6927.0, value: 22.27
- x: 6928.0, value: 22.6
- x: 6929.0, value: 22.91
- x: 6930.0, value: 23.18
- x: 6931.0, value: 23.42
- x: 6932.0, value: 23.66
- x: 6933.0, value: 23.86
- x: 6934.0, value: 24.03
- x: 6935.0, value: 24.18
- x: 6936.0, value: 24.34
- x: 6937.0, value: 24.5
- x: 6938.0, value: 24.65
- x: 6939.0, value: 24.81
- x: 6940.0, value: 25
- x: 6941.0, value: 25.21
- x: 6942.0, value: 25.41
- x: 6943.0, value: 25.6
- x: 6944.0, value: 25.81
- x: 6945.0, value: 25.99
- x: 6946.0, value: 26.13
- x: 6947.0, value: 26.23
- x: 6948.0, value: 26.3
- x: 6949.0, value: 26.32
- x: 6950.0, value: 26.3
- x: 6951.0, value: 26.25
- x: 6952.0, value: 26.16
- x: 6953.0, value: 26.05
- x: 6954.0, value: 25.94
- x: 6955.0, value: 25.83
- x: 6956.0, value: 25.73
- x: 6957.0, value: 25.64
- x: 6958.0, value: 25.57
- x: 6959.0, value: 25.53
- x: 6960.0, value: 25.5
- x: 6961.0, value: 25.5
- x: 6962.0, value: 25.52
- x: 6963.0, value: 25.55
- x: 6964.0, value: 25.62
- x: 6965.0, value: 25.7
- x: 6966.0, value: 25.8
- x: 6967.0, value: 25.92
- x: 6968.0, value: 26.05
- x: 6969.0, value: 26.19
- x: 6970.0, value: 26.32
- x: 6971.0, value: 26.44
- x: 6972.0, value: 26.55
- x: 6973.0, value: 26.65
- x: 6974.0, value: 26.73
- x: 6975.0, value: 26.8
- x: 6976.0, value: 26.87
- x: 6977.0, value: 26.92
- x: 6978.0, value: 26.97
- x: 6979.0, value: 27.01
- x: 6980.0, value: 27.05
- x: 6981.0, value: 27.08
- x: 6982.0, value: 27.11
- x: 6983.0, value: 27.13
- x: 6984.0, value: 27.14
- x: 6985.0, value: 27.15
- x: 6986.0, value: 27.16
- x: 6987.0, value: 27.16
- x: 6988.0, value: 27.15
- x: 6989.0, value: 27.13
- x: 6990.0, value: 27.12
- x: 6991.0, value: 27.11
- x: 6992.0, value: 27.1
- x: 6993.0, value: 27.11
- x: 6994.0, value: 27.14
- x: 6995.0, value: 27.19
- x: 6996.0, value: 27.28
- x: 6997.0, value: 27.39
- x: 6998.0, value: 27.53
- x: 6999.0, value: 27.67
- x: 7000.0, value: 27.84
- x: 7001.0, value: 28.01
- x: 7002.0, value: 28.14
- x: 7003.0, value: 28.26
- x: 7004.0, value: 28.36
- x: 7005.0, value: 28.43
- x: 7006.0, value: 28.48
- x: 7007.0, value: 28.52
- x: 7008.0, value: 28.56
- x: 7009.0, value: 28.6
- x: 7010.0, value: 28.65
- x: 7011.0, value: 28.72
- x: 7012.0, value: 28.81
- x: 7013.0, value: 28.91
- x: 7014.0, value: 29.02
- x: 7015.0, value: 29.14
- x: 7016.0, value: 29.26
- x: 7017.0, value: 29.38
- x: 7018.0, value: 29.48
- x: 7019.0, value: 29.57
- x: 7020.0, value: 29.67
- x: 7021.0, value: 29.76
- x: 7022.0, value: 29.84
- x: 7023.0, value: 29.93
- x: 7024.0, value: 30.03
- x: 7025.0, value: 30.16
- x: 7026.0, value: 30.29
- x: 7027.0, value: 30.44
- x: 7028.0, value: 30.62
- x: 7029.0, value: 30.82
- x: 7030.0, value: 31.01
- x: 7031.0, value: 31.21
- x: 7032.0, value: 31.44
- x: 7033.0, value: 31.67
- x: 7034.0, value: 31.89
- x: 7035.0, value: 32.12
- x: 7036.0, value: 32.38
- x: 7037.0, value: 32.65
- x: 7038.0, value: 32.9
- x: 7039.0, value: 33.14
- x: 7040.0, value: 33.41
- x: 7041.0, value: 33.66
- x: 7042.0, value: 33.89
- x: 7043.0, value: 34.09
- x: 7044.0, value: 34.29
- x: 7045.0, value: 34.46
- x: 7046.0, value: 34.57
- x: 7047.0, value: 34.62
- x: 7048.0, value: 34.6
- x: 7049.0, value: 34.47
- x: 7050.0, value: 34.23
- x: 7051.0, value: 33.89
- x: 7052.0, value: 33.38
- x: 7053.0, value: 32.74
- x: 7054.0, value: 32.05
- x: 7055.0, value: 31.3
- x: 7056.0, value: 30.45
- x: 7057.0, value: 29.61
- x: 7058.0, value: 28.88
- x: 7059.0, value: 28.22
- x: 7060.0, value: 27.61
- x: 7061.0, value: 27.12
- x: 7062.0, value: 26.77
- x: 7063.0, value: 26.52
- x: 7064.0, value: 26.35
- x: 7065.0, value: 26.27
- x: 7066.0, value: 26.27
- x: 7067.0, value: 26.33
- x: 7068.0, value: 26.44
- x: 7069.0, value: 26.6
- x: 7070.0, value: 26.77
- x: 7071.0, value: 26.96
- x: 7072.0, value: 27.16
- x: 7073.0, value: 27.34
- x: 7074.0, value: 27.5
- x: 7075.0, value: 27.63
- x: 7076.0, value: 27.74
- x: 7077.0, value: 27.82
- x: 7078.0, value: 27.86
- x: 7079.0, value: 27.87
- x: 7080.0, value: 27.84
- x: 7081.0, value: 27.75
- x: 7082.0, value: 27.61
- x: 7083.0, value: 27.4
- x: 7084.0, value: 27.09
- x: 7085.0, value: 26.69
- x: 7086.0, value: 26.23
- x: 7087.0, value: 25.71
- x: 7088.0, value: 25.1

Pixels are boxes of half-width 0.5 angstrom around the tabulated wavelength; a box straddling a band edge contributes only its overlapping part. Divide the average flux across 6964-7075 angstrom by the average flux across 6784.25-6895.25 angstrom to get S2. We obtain 1.58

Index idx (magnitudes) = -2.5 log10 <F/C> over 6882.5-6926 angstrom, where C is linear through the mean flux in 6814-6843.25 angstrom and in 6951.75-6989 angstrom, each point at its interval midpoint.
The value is 0.11 mag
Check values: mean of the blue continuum 18.6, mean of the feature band 20.5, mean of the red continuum 26.4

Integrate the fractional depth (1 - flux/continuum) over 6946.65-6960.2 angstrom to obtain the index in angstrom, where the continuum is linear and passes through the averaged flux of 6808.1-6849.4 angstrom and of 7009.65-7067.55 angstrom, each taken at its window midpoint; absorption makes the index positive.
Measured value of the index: -0.1 angstrom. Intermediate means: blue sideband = 18.6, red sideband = 30.7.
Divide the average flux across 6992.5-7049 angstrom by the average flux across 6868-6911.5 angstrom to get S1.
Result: 1.55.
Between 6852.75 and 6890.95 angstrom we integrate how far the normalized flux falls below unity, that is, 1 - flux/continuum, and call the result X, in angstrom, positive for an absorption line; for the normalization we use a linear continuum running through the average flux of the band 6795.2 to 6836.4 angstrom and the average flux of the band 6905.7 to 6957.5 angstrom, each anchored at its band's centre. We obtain 4.27 angstrom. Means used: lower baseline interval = 18.2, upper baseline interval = 23.5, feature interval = 18.5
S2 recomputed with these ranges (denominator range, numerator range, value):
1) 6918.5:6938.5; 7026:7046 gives 1.43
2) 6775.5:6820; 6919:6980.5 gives 1.38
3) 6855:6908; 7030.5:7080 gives 1.59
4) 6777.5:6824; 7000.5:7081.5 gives 1.65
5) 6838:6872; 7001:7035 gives 1.61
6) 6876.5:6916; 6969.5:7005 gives 1.36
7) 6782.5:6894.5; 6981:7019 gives 1.52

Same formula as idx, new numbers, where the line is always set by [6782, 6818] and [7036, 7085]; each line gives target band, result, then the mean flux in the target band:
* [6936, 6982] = -0.03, 26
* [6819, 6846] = 0.05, 18.6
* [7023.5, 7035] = -0.09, 30.9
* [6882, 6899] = 0.13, 19.7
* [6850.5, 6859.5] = 0.14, 18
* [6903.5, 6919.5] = 0.10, 21.1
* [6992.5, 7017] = -0.04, 28.2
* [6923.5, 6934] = 0.05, 22.8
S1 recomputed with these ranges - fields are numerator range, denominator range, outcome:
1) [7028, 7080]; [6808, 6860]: 1.64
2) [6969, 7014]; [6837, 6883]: 1.49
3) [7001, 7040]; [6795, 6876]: 1.64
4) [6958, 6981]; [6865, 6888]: 1.41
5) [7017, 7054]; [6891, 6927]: 1.54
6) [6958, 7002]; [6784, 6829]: 1.49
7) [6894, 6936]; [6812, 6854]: 1.15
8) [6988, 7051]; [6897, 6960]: 1.31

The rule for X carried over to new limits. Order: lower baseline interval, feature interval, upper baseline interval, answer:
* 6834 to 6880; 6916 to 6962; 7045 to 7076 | -2.59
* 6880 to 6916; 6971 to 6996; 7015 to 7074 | -0.79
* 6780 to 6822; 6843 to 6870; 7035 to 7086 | 3.00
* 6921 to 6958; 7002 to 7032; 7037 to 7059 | 1.06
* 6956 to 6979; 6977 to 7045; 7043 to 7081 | -3.96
